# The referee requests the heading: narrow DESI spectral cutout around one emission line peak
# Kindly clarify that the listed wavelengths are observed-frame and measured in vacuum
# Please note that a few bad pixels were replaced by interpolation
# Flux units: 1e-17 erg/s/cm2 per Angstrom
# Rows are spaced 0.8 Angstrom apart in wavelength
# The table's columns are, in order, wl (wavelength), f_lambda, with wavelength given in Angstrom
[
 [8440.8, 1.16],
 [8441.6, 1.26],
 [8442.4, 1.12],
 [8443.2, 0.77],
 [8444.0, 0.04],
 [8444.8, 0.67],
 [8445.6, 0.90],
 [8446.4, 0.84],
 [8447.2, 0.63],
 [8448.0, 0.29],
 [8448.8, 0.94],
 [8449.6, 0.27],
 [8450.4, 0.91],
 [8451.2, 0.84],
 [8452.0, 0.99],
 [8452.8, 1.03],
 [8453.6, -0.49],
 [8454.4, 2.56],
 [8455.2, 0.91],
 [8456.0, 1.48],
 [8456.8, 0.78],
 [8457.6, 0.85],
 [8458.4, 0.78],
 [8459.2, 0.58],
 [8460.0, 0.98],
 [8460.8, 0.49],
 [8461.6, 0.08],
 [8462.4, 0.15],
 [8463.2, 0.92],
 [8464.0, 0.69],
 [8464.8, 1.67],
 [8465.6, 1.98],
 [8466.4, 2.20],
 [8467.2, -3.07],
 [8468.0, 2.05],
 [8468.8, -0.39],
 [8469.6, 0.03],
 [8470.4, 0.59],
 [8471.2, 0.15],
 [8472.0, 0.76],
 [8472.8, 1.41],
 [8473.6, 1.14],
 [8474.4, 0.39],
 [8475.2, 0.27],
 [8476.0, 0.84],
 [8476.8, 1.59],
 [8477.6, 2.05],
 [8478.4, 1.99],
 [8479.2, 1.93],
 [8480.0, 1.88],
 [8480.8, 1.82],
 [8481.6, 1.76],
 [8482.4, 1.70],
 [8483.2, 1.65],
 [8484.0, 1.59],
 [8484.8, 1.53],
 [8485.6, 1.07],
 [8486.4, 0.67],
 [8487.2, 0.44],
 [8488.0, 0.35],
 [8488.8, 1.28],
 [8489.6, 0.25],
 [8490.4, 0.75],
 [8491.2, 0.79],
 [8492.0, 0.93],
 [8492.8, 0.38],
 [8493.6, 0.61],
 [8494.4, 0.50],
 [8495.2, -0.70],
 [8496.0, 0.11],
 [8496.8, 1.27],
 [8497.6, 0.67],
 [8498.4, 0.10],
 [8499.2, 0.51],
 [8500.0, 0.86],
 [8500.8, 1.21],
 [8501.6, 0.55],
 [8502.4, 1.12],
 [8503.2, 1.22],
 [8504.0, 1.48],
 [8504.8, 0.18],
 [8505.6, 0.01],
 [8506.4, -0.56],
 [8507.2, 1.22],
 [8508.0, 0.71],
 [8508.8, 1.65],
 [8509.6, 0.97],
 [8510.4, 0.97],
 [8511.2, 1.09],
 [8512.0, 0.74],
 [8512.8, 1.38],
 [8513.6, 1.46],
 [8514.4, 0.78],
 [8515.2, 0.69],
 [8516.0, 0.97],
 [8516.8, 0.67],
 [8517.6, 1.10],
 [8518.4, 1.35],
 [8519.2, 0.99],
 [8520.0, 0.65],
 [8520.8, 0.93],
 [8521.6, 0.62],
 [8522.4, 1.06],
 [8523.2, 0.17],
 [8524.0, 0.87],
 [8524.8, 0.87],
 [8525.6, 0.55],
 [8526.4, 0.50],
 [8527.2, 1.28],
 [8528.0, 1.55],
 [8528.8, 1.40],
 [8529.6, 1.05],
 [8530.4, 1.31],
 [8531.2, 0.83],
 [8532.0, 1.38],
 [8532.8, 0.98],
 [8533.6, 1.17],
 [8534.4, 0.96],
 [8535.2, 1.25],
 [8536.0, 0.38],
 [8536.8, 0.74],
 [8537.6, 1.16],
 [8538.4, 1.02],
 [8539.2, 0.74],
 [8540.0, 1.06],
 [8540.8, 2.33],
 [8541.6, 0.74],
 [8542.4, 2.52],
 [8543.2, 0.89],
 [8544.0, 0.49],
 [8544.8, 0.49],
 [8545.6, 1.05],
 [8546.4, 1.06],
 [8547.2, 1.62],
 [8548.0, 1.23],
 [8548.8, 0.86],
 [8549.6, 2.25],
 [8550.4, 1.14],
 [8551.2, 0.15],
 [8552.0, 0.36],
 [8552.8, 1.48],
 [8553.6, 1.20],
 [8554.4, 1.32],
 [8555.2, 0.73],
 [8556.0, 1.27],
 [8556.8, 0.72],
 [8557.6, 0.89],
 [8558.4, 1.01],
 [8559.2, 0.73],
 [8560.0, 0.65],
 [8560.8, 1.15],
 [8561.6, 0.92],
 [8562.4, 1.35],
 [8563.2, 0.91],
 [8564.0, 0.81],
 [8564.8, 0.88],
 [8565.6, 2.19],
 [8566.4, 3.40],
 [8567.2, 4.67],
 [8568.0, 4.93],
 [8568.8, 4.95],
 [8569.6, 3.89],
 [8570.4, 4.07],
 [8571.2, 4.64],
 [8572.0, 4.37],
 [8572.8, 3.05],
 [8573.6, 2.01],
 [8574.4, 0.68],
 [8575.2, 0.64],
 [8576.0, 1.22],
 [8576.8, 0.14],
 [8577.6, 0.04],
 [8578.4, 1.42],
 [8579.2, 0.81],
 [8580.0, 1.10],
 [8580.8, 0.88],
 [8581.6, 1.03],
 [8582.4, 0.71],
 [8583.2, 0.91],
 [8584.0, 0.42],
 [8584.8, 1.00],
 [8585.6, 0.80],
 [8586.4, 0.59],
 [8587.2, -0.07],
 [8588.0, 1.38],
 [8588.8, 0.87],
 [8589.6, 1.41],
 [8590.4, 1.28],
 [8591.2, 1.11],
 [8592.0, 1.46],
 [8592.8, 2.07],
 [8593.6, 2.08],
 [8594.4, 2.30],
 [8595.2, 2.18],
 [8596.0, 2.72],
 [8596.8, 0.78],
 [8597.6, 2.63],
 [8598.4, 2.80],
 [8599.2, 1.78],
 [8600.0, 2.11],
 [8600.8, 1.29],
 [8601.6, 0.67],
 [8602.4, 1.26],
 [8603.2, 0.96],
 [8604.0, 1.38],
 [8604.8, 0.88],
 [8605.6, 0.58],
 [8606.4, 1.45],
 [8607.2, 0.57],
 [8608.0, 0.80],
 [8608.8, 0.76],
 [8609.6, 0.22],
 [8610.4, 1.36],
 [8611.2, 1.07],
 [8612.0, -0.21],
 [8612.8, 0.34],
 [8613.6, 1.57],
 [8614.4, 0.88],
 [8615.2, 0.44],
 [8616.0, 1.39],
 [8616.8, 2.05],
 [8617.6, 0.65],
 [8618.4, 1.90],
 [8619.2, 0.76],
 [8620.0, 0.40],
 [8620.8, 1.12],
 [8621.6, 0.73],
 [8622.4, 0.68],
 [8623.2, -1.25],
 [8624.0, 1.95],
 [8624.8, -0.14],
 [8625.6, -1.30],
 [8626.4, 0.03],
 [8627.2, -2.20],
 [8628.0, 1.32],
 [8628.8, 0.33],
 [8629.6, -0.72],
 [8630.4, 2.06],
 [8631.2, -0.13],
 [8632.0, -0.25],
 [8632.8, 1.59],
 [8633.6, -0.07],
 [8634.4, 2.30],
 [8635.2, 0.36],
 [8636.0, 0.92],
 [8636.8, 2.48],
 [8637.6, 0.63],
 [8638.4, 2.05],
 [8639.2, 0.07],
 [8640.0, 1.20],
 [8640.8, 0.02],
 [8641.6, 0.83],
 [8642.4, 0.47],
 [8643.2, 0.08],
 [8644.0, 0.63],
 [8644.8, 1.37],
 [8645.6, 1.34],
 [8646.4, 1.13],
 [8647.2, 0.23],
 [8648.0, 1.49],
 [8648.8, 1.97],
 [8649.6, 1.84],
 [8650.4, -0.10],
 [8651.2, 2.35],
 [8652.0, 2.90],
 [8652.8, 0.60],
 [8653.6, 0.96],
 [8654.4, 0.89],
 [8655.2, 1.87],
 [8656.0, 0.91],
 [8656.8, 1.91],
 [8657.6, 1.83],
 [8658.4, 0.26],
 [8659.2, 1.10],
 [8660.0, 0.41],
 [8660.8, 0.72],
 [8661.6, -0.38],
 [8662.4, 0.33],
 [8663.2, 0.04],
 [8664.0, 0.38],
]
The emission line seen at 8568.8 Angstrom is Halpha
